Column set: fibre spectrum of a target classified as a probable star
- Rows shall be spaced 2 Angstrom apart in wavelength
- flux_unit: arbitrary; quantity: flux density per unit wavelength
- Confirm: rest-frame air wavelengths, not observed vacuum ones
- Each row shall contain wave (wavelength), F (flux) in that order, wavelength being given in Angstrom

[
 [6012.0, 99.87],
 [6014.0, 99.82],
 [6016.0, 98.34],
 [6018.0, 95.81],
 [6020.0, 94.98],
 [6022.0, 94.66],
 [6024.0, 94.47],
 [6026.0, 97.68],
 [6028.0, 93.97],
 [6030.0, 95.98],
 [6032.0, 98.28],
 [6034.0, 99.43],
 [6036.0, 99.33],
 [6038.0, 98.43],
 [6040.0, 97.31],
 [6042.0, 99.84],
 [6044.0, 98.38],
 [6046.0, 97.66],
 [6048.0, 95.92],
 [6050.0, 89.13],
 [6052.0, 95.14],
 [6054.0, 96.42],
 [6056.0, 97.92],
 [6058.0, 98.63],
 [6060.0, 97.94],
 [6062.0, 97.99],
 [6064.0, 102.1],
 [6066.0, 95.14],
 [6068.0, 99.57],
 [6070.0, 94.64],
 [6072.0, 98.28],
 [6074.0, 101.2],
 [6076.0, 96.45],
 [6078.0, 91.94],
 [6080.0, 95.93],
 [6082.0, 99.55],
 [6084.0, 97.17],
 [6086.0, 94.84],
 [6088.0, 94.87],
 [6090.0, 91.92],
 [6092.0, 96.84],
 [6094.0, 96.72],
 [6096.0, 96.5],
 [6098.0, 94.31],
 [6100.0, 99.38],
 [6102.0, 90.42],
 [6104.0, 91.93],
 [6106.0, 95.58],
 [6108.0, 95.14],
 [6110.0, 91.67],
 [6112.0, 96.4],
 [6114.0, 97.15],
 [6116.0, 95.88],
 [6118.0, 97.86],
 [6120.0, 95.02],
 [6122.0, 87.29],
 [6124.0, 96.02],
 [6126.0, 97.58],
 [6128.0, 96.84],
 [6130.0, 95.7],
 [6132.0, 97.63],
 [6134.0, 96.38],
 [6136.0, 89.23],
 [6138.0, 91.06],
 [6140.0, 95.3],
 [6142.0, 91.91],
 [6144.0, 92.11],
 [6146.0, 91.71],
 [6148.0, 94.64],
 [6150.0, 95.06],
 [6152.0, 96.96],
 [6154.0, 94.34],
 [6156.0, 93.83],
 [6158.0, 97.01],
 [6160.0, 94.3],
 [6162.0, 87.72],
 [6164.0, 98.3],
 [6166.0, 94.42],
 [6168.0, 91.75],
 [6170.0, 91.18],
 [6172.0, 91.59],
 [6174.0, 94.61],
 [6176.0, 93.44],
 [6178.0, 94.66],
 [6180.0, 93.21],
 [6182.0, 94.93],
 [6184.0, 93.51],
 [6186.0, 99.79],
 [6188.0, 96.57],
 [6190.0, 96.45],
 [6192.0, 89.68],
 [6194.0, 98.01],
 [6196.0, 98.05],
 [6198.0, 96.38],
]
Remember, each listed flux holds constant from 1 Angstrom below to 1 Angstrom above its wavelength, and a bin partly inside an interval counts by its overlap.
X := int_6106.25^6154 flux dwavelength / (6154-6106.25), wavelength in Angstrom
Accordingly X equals 94.6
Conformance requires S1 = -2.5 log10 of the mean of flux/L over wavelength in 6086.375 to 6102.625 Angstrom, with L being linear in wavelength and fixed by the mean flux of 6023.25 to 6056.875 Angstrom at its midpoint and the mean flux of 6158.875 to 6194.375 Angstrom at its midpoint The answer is 0.006 mag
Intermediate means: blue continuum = 96.8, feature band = 95.2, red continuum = 94.1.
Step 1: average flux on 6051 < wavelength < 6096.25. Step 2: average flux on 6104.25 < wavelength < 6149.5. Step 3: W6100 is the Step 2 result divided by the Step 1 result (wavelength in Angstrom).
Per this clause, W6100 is 1.0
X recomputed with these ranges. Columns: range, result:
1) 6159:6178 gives 93.1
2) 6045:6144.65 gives 95.6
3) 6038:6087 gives 97.1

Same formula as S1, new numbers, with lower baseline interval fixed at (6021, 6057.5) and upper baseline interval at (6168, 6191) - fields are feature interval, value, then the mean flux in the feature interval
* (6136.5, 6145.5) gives 0.031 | 92.4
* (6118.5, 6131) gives 0.005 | 94.9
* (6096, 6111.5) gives 0.015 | 94.3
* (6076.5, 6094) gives 0.005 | 95.5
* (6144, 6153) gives 0.007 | 94.3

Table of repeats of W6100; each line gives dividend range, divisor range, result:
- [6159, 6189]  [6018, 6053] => 0.97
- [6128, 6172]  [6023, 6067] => 0.97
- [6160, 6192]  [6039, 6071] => 0.97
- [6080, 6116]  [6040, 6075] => 0.98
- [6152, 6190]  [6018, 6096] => 0.97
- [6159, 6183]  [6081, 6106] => 0.98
